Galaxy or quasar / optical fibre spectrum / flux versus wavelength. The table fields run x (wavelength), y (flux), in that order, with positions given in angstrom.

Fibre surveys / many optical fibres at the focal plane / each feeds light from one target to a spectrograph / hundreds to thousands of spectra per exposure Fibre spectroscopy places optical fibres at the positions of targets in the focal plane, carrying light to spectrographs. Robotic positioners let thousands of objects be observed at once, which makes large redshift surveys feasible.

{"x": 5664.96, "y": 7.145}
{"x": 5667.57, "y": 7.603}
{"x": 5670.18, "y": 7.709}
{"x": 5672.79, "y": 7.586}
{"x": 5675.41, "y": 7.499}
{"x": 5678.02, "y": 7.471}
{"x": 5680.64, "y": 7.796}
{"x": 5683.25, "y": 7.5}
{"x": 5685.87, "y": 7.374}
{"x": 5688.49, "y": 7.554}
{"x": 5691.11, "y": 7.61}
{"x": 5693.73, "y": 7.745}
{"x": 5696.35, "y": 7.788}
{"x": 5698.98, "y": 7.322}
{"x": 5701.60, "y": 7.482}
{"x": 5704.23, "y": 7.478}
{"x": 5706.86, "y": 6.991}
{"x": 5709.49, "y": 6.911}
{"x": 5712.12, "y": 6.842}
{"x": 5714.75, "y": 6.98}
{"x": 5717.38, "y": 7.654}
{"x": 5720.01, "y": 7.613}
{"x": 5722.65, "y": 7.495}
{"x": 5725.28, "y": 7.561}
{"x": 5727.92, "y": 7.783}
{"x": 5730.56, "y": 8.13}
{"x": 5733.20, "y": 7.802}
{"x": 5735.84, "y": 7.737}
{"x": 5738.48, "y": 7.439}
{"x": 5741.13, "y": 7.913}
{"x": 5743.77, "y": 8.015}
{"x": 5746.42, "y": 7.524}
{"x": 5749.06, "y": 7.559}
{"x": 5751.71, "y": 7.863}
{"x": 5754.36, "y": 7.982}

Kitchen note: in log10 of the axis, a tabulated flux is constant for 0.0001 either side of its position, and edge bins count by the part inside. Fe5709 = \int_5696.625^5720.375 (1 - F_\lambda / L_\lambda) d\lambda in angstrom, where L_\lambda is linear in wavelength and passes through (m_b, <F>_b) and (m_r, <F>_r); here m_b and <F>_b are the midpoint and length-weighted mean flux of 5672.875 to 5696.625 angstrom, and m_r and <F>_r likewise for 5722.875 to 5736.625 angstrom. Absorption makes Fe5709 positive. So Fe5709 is 1.3 angstrom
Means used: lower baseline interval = 7.58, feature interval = 7.26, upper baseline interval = 7.78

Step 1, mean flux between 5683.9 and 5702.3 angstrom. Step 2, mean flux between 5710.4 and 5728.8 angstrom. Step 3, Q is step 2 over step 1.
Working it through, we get 0.98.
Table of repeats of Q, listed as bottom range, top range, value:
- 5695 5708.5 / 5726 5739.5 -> 1.05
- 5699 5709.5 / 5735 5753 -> 1.06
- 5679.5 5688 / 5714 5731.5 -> 1.01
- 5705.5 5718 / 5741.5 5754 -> 1.10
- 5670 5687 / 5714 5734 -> 1.01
